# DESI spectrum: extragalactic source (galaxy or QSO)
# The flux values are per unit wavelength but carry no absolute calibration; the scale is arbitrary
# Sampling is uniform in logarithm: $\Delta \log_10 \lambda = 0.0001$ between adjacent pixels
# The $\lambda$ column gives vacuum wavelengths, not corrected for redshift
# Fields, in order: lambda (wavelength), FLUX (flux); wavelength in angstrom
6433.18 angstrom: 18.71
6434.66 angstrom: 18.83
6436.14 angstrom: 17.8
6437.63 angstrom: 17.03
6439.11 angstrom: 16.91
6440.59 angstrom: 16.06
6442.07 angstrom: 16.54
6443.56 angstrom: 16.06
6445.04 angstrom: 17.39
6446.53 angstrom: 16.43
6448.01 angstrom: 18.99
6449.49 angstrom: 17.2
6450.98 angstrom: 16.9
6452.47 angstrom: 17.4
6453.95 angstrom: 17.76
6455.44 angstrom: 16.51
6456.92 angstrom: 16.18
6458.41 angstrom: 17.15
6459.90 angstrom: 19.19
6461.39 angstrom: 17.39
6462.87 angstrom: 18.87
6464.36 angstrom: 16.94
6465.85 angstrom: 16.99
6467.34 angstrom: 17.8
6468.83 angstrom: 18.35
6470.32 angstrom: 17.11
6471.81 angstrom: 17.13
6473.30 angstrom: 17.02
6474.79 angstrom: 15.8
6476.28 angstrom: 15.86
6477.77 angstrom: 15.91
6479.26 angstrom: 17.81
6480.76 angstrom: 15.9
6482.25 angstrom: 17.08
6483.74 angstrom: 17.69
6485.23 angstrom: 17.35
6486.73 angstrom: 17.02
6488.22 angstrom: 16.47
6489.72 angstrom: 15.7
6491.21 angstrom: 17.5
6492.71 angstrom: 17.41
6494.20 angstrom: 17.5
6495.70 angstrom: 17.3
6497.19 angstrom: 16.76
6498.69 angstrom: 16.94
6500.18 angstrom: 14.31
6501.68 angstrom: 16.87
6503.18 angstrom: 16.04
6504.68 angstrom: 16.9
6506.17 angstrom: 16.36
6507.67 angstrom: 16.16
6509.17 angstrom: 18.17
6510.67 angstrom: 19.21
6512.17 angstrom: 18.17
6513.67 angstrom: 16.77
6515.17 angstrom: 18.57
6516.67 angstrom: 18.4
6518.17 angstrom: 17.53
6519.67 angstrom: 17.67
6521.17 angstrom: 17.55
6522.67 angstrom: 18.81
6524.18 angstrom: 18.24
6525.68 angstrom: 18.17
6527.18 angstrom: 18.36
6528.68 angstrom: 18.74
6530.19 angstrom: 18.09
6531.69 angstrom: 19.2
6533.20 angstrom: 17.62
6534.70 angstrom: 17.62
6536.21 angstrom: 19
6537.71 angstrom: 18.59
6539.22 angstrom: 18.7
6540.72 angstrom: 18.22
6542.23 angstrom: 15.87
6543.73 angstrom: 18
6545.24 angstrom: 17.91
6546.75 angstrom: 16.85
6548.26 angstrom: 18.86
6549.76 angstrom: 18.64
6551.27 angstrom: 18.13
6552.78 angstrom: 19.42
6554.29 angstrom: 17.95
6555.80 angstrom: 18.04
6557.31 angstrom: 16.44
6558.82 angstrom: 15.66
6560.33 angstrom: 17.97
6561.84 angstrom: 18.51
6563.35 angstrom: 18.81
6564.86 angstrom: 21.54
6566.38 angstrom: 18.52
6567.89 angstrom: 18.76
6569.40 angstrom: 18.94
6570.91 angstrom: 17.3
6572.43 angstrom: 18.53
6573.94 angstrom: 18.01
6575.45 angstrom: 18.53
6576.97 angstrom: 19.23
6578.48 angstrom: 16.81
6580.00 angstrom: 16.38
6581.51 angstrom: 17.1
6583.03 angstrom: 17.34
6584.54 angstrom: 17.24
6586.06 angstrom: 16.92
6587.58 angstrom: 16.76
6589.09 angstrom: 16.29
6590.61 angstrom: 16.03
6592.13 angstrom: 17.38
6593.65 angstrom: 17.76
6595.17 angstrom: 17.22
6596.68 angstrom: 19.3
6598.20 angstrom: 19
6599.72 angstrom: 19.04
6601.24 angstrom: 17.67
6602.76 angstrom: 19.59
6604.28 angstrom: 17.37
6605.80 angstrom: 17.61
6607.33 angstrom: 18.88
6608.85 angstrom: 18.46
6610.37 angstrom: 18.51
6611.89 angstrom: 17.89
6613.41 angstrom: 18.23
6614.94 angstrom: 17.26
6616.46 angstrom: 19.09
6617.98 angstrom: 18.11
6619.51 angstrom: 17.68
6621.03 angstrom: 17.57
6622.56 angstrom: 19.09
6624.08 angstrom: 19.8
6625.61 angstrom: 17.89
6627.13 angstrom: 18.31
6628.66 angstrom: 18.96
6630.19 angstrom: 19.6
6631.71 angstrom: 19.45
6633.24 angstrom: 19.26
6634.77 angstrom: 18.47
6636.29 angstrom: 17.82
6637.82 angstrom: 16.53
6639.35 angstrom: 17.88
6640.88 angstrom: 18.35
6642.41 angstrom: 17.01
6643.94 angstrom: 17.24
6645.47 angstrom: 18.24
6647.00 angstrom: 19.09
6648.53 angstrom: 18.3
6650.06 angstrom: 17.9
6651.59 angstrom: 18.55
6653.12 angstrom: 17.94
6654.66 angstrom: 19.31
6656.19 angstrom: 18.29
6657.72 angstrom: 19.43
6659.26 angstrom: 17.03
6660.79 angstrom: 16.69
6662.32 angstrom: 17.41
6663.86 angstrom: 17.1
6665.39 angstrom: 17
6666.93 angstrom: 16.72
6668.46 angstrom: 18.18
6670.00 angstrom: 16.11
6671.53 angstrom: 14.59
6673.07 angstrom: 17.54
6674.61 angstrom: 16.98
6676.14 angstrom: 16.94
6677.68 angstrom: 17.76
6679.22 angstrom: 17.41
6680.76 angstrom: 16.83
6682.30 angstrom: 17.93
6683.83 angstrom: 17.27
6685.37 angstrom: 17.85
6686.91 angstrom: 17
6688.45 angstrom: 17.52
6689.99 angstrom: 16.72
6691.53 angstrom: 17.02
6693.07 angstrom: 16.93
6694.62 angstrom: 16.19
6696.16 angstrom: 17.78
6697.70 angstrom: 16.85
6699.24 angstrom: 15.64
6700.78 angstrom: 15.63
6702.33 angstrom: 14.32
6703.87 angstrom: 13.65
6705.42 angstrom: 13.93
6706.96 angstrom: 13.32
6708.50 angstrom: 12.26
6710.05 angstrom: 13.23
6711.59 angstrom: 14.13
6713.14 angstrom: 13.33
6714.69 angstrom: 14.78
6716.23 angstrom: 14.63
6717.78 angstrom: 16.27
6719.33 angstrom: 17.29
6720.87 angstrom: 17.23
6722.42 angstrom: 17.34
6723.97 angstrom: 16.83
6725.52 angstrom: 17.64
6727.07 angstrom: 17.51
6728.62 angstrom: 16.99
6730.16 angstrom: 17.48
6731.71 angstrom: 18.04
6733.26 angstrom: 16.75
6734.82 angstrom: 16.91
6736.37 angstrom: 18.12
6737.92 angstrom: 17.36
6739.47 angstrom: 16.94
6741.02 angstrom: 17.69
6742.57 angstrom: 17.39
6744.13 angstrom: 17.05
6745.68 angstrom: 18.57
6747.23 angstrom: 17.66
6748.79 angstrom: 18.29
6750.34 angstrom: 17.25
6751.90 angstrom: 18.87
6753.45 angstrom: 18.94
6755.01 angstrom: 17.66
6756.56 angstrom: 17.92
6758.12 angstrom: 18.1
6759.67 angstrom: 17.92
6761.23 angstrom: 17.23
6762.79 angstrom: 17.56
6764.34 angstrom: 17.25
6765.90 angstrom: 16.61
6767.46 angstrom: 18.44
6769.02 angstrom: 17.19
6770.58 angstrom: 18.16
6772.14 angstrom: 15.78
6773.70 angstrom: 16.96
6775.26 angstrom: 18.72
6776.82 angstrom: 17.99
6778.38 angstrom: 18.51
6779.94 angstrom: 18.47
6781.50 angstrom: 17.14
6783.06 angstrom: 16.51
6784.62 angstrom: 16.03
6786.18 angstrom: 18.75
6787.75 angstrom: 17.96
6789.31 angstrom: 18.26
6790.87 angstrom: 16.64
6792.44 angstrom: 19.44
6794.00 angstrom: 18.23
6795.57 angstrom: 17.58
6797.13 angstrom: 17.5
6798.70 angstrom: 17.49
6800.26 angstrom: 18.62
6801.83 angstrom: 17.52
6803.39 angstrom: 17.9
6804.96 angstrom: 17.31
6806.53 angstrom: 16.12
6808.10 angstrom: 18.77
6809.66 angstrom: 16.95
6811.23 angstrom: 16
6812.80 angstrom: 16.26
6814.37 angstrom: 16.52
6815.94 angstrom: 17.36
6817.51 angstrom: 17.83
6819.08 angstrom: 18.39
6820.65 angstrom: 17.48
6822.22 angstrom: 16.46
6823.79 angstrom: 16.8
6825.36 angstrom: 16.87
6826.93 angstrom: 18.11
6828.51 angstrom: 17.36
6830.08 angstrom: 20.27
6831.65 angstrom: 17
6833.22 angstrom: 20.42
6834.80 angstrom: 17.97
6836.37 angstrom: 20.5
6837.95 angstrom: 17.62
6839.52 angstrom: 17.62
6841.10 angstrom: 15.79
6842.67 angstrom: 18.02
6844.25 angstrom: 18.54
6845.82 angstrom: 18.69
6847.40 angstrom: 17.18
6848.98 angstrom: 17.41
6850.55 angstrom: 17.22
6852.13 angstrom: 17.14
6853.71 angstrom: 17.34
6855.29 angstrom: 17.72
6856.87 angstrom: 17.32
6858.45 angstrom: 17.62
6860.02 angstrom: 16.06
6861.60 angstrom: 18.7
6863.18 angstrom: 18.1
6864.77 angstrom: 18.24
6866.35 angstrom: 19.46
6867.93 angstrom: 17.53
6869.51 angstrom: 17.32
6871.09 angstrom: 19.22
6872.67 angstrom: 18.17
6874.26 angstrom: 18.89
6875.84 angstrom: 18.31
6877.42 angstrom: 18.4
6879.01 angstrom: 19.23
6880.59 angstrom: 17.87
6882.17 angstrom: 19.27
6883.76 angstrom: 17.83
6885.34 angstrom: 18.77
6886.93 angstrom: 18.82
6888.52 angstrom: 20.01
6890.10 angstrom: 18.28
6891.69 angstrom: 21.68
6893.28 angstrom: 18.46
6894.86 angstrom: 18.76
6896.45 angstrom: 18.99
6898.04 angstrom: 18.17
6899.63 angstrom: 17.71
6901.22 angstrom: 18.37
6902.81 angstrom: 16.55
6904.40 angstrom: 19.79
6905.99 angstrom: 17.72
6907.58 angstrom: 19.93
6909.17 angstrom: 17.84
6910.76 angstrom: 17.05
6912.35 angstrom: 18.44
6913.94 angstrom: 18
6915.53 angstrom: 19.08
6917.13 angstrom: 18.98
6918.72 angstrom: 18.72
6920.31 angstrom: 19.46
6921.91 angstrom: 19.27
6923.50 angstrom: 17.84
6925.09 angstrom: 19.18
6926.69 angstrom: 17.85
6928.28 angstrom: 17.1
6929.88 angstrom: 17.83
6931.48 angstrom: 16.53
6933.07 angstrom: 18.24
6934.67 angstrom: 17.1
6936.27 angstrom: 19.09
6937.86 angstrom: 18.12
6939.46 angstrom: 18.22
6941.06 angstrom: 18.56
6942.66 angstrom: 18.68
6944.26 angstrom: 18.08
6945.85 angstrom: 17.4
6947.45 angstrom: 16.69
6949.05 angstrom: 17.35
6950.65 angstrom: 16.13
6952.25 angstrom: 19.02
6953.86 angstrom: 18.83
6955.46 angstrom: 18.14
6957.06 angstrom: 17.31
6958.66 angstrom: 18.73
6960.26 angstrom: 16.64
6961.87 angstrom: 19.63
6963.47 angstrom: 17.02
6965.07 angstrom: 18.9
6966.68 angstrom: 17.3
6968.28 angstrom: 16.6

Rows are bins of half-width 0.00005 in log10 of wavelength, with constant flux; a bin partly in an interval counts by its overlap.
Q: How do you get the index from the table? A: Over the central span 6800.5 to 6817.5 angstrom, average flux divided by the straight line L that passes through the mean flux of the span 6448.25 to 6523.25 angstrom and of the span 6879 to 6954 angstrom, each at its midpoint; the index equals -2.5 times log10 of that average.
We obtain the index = 0.06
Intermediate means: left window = 17.2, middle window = 17.2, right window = 18.3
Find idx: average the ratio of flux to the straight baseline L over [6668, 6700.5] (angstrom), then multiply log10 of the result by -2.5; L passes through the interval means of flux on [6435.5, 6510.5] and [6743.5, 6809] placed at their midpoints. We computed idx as 0.03 mag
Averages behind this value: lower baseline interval 17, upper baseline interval 17.7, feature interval 17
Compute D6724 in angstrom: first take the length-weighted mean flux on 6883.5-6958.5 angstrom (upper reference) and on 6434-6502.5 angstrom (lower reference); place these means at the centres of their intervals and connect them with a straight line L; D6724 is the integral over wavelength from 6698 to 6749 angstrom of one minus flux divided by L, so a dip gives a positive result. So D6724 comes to 4.6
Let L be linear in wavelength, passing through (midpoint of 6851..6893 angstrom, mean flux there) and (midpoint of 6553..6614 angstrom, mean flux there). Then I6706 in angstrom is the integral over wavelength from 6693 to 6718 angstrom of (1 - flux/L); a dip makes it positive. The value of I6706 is 4.6 angstrom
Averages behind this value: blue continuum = 18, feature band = 14.8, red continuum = 18.3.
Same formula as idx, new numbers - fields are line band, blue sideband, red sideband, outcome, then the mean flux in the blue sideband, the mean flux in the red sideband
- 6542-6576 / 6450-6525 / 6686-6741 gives -0.081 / 17.2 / 16.1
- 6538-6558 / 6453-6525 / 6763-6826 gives -0.042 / 17.2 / 17.5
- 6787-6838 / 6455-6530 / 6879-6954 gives 0.020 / 17.3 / 18.3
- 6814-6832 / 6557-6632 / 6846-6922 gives 0.043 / 18.1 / 18.3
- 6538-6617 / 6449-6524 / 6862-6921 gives -0.029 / 17.2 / 18.6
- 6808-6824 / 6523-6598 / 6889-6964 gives 0.064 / 18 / 18.2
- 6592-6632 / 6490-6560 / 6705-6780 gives -0.062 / 17.7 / 17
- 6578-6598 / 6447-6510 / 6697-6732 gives -0.054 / 17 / 15.5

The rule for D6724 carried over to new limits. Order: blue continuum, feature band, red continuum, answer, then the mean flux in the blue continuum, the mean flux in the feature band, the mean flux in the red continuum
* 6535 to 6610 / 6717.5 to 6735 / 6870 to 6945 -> 0.94 angstrom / 18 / 17.2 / 18.5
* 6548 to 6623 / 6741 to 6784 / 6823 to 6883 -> 0.78 angstrom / 18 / 17.7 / 18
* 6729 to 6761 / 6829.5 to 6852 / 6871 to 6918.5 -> 0.22 angstrom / 17.7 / 18.1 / 18.6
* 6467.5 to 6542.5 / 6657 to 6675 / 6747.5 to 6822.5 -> 0.47 angstrom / 17.4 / 17.1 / 17.6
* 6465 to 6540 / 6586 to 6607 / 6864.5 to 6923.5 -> -0.08 angstrom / 17.4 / 17.8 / 18.6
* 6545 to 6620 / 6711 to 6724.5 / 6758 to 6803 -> 1.53 angstrom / 18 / 15.8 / 17.7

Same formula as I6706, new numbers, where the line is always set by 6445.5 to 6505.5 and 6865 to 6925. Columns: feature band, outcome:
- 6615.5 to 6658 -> -1.8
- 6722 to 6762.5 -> 0.9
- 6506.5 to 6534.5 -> -1.4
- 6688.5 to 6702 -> 1.0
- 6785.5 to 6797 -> 0.1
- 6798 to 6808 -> 0.4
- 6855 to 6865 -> 0.4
